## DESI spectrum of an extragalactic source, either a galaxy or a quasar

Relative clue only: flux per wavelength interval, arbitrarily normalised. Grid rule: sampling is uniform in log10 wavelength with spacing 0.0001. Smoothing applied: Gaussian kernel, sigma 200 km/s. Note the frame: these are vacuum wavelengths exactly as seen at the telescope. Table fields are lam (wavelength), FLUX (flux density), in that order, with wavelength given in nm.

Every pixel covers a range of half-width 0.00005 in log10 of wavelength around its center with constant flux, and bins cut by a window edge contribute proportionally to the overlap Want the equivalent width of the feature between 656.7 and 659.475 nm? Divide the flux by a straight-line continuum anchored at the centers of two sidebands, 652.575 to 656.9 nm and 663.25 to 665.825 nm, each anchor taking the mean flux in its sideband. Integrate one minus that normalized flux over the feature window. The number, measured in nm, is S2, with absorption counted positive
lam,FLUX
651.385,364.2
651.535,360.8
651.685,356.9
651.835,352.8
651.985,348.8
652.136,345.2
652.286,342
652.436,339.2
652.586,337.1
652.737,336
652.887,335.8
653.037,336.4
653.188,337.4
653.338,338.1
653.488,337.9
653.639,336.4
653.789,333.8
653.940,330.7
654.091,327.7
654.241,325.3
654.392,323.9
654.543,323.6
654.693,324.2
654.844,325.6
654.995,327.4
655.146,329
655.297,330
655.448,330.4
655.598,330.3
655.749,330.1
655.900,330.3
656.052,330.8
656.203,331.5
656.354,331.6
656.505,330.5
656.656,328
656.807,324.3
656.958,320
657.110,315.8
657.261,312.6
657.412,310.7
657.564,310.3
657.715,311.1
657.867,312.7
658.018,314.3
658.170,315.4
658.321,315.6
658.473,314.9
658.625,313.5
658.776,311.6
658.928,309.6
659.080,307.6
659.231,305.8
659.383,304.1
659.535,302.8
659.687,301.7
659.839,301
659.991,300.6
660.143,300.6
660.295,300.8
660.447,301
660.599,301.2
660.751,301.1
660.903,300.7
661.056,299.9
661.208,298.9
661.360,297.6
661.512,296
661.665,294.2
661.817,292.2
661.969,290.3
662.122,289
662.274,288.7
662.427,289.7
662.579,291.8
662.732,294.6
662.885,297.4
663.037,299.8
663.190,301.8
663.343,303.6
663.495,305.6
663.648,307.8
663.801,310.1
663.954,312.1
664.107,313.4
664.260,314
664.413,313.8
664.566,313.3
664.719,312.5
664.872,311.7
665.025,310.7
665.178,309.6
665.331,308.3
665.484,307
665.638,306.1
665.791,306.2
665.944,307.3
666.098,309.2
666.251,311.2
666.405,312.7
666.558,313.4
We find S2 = 0.092 nm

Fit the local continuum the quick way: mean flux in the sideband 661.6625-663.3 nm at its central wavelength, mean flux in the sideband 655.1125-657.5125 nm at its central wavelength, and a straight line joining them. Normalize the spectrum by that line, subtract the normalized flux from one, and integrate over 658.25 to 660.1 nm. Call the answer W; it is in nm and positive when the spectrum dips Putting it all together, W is 0.02 nm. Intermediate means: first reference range 326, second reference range 294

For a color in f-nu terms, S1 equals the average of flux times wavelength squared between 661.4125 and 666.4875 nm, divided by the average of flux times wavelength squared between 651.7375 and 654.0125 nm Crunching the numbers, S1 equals 0.9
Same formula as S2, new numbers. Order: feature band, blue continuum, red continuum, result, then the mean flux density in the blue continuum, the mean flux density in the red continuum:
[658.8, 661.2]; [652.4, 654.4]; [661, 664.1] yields 0.04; 334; 298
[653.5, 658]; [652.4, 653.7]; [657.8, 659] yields 0.00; 337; 314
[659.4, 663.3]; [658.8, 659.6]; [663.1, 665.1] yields 0.13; 306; 310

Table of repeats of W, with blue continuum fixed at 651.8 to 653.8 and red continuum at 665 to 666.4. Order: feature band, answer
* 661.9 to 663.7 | 0.108 nm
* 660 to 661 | 0.063 nm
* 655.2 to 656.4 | 0.007 nm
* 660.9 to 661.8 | 0.061 nm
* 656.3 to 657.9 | 0.051 nm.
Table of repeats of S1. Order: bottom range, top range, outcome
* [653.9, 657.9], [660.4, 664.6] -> 0.95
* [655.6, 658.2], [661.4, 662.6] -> 0.92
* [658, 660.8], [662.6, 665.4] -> 1.02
